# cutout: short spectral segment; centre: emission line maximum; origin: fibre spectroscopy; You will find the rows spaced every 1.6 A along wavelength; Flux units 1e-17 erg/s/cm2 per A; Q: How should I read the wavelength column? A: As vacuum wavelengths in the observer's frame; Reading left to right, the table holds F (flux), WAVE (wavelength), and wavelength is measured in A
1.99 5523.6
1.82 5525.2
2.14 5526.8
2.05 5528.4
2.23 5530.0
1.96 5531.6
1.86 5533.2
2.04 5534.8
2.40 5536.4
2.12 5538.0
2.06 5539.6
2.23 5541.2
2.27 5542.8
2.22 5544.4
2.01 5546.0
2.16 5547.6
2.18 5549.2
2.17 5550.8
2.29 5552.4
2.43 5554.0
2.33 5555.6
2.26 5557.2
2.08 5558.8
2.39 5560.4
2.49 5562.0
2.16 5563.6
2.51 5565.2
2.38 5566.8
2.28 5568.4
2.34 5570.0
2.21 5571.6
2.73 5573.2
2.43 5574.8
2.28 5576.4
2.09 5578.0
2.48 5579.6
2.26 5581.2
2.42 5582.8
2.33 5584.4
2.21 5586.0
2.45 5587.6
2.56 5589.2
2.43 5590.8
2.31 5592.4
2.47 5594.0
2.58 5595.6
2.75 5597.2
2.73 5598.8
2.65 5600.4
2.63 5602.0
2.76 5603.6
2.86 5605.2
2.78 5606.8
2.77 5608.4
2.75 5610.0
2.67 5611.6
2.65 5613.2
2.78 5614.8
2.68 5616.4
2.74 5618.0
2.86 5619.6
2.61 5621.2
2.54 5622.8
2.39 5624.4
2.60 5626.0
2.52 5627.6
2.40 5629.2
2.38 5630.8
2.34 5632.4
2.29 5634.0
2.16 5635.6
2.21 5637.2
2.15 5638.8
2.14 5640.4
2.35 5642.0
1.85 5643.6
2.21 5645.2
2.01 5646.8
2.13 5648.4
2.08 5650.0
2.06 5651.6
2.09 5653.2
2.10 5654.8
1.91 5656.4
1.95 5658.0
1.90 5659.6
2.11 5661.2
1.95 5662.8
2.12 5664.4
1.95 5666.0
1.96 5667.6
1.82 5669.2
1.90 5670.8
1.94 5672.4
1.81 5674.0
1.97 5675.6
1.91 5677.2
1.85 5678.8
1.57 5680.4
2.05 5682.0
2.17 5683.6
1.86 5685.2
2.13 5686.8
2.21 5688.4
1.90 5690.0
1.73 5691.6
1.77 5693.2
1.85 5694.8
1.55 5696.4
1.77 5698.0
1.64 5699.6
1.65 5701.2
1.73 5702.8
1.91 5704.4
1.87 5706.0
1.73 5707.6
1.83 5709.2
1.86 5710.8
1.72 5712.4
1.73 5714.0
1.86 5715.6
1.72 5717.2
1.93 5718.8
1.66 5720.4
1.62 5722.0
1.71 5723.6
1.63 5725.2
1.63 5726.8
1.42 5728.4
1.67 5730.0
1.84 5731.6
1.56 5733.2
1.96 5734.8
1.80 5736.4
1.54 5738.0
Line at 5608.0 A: C III]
